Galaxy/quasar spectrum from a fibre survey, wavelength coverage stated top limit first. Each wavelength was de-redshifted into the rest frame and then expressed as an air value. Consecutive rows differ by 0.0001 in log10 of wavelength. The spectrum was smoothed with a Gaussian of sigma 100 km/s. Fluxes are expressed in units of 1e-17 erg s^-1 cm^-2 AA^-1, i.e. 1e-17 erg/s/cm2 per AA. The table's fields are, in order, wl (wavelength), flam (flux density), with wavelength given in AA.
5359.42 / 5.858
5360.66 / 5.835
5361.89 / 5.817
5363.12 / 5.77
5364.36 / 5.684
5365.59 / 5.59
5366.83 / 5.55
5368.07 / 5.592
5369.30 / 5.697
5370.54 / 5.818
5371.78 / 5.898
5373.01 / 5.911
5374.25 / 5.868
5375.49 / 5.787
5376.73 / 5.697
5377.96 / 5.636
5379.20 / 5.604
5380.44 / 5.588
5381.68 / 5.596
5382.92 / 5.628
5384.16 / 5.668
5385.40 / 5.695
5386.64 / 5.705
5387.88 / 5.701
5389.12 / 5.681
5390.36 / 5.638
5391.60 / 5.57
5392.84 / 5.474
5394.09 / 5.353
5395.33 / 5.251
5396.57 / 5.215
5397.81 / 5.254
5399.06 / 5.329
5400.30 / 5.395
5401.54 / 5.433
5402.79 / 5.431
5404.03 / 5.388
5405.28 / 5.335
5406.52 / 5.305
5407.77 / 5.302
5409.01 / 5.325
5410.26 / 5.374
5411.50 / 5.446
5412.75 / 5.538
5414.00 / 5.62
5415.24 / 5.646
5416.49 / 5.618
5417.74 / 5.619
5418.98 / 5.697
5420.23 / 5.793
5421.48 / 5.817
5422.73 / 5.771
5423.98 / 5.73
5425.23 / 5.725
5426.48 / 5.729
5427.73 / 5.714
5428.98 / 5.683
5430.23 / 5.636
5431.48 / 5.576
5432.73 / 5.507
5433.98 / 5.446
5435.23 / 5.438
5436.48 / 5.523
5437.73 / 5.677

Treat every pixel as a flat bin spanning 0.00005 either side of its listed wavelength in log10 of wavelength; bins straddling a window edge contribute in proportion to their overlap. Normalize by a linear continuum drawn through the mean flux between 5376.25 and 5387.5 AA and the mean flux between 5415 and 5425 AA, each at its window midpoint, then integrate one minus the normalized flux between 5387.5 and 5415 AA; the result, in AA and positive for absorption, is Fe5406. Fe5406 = 1.2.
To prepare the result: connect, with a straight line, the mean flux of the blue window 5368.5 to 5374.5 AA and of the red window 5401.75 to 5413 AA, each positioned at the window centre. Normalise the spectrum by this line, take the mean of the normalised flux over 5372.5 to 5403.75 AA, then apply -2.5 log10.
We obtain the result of 0.01 mag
